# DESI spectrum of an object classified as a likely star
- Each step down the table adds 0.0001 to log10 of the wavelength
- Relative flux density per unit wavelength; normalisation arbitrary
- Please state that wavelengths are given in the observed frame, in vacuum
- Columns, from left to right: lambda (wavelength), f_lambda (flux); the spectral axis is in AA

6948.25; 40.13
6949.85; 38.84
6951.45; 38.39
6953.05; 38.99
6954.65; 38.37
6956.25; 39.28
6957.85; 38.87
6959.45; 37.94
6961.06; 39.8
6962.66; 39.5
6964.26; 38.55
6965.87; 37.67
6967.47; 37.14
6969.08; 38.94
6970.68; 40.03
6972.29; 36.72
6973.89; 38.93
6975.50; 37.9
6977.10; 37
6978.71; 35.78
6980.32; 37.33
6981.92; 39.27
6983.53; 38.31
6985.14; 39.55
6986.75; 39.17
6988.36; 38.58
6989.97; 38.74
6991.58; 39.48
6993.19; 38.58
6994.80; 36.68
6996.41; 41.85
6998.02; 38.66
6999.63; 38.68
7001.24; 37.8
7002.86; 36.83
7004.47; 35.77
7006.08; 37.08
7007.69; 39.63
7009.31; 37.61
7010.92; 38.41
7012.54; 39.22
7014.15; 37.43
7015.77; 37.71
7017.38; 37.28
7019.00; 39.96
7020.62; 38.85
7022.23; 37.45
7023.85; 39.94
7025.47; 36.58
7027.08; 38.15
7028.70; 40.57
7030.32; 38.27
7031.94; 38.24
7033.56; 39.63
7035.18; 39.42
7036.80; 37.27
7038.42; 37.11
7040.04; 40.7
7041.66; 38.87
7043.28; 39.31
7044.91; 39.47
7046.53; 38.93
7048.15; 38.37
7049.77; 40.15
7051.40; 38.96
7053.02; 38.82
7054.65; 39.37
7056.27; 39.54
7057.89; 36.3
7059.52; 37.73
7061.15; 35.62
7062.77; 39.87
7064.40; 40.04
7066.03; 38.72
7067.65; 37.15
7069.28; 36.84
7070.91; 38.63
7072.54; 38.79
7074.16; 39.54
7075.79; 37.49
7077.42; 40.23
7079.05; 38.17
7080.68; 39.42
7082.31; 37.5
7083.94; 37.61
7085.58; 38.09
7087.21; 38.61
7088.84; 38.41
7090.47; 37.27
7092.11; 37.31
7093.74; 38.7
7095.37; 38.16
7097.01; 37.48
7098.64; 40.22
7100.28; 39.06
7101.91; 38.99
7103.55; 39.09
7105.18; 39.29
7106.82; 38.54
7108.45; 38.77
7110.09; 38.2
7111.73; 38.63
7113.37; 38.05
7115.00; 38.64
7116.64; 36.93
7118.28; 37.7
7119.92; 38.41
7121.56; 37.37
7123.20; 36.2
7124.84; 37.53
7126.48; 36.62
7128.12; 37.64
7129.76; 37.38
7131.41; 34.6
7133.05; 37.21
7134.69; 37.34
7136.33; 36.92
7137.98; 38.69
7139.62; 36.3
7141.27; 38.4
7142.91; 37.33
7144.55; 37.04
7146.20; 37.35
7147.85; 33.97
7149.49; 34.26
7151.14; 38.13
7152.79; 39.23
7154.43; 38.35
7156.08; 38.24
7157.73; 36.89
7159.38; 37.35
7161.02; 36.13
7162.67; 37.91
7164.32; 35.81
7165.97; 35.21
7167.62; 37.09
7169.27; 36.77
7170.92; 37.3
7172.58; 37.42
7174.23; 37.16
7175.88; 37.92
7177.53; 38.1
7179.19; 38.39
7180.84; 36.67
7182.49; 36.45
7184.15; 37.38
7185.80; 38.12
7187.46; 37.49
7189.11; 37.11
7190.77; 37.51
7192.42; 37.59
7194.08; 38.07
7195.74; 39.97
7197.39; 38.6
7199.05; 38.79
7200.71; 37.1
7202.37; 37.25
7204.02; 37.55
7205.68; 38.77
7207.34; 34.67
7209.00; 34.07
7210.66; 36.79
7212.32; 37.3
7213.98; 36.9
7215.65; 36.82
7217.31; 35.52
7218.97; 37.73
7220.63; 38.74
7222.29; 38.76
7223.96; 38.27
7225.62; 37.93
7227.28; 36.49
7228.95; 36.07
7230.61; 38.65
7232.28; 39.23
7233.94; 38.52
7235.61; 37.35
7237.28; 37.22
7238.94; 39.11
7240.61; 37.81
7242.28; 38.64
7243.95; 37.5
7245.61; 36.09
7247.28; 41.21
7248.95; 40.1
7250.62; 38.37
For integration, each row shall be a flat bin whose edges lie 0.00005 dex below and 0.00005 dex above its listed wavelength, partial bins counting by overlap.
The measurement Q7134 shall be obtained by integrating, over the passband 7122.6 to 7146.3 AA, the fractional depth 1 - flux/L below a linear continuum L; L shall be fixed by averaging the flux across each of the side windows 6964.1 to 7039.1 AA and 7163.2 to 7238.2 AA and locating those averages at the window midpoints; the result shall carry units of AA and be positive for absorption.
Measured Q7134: 0.4 AA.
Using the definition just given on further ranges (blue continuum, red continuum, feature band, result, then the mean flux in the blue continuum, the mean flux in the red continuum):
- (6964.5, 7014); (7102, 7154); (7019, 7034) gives -0.25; 38.2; 37.5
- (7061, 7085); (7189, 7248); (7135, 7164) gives 0.65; 38.4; 37.7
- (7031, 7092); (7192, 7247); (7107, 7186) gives 1.55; 38.5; 37.6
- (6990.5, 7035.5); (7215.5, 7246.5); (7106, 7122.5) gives 0.00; 38.4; 37.7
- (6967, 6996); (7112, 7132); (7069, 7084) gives -0.35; 38.3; 37.3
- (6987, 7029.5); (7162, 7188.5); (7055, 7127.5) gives -0.83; 38.4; 37.2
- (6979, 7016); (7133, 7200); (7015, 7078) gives -0.92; 38.3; 37.4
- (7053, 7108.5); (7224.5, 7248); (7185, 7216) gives 0.56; 38.4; 38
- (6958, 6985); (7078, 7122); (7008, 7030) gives -0.09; 38.2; 38.3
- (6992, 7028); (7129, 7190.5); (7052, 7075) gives -0.33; 38.2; 37.1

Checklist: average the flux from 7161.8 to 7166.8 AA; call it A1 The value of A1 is 36.3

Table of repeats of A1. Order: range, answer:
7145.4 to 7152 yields 35.9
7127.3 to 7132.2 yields 36.5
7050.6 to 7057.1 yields 39.2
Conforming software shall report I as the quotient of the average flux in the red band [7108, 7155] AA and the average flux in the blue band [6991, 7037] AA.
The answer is 0.97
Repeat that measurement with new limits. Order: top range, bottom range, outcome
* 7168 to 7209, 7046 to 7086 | 0.98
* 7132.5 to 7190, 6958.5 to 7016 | 0.97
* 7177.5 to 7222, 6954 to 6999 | 0.97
